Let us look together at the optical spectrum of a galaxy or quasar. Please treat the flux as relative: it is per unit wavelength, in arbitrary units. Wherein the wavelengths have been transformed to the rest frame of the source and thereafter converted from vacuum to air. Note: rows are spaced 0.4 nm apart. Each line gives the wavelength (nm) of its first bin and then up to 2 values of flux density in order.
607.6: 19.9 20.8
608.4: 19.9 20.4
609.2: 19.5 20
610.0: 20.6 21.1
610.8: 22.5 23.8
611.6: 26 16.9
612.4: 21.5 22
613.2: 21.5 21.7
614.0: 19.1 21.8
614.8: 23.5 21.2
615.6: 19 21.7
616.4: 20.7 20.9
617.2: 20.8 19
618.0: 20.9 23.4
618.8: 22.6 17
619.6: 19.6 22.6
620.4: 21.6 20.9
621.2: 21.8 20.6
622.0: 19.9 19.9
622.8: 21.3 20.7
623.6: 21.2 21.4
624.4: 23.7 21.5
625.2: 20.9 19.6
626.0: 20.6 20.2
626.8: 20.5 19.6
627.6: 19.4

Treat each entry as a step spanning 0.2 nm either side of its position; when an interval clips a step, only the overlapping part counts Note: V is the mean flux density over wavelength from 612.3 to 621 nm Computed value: 21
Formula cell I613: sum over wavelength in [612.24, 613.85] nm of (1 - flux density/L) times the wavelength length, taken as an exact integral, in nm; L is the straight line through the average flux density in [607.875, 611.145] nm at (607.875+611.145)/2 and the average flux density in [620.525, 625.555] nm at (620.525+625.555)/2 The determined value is -0.06 nm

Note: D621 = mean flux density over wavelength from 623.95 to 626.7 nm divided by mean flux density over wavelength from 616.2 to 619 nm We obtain 1.00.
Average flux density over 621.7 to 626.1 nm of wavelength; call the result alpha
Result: 21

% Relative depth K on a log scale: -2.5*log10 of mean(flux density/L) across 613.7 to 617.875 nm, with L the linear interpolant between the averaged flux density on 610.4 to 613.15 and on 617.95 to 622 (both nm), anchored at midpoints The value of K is 0.04 mag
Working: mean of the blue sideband 22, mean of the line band 20.8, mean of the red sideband 21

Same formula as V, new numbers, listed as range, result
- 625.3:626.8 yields 20.2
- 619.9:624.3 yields 21.1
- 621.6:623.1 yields 20.4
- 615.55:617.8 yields 20.4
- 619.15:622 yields 20.7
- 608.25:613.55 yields 21.2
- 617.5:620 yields 20.6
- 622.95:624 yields 21.1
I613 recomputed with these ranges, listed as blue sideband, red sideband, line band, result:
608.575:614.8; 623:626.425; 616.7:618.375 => 0.04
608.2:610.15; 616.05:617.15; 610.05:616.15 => -0.30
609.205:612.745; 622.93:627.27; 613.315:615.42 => -0.01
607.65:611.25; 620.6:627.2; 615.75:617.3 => -0.01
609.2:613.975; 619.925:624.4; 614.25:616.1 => -0.01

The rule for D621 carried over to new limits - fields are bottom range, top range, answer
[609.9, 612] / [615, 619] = 0.94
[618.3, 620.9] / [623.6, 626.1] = 1.01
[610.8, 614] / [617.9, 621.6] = 0.97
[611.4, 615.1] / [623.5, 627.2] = 0.97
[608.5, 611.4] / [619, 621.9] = 0.98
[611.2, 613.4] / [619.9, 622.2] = 0.97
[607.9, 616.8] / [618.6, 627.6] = 0.98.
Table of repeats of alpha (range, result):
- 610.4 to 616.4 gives 21.5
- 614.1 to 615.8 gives 21.2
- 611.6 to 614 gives 21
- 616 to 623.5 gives 20.8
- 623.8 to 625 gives 22.2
